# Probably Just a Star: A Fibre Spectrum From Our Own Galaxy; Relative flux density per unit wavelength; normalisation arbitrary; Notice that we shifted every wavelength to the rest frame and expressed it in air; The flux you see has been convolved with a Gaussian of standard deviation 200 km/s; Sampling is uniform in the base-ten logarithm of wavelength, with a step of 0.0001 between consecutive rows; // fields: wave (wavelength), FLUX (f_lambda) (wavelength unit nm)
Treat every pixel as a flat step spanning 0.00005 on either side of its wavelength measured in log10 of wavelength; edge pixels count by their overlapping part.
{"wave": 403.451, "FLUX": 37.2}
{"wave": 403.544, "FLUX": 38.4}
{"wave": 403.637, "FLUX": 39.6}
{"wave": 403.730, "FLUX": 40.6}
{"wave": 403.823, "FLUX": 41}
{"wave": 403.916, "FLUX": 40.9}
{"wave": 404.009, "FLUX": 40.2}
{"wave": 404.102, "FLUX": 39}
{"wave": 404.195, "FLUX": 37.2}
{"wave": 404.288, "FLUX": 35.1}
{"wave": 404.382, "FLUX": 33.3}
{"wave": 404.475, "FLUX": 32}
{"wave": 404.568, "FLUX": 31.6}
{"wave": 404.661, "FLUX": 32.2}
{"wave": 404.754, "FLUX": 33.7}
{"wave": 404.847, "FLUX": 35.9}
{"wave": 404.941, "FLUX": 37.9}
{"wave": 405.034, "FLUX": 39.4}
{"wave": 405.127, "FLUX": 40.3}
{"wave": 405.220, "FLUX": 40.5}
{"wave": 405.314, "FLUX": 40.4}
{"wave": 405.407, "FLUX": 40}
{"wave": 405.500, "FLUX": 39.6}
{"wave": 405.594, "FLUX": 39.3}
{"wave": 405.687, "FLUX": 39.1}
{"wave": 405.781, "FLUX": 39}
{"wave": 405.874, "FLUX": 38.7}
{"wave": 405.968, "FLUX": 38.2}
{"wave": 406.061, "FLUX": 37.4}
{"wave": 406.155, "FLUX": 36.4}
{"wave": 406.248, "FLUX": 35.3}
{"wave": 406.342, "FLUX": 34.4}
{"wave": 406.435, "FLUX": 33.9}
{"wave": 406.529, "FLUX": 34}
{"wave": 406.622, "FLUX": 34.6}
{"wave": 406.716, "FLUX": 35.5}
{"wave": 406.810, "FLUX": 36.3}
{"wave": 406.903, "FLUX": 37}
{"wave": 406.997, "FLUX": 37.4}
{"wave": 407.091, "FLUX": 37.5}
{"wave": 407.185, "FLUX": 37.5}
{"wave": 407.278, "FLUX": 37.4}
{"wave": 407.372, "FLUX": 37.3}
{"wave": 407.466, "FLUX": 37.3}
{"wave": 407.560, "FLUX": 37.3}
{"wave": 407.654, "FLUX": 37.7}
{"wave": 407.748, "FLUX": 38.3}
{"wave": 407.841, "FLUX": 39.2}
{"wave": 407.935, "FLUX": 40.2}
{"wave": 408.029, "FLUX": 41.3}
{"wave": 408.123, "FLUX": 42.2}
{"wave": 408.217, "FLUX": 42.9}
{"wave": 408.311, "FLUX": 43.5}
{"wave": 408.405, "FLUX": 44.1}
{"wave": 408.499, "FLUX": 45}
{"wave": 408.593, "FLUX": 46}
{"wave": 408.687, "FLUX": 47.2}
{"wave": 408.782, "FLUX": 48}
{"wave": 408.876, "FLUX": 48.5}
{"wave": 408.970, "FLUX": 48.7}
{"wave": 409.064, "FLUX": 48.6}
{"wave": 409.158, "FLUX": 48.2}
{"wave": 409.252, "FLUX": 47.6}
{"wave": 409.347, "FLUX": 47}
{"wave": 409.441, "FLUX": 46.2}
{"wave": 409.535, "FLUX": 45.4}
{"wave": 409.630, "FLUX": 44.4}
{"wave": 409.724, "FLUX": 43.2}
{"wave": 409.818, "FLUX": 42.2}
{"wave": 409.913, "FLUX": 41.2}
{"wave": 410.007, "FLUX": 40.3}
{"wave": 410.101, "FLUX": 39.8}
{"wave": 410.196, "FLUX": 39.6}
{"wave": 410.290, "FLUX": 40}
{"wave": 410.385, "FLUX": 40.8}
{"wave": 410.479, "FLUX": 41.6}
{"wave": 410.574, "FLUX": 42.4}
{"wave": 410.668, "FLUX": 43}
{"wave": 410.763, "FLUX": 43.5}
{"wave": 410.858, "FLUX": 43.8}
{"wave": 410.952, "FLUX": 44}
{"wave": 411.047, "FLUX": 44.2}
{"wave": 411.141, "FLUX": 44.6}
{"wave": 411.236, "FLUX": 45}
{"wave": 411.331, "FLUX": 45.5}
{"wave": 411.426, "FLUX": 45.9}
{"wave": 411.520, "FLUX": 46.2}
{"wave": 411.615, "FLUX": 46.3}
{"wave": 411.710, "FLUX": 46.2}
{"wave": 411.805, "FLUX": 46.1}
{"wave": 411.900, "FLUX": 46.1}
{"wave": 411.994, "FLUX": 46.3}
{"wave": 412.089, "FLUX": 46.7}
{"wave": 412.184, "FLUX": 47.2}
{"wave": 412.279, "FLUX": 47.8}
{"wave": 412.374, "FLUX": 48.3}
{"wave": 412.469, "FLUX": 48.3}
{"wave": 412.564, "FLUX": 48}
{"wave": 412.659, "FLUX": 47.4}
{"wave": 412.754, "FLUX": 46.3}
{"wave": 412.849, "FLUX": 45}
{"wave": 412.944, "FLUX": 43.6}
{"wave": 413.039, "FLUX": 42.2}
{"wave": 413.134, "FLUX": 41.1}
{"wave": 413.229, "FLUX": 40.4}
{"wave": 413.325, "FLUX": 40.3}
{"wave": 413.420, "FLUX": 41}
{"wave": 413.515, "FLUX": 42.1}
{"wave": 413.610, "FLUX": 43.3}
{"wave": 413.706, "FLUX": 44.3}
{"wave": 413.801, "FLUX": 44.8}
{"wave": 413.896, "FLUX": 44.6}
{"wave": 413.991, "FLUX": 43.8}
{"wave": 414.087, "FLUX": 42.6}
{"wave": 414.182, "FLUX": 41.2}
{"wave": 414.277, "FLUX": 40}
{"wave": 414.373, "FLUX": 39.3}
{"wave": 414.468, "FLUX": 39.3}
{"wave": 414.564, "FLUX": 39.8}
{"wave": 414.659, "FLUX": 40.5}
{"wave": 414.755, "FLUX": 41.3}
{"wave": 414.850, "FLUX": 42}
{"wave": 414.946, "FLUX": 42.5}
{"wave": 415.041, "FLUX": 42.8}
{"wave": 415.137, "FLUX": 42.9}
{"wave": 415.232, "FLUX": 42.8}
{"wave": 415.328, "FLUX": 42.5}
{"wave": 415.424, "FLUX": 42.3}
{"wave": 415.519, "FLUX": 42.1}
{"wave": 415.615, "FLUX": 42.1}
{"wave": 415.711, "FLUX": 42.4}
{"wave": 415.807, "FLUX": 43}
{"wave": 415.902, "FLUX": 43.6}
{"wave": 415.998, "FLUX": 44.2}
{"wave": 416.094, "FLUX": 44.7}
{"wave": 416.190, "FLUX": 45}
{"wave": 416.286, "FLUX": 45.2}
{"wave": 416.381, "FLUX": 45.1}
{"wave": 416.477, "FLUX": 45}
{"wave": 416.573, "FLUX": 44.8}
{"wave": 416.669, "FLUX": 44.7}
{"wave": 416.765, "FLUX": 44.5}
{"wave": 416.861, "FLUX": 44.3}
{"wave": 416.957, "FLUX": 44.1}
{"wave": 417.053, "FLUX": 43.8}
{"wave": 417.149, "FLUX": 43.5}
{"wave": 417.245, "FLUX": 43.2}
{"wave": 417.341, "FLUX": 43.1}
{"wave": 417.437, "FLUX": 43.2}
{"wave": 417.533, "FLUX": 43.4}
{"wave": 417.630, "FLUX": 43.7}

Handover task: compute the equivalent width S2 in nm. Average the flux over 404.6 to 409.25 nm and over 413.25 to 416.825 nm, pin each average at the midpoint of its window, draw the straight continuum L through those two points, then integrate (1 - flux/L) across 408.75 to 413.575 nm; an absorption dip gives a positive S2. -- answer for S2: -0.39 nm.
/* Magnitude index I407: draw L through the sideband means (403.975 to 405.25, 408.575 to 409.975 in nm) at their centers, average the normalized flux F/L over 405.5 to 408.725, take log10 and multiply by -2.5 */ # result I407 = 0.075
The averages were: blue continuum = 36.2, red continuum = 46.1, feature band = 38.8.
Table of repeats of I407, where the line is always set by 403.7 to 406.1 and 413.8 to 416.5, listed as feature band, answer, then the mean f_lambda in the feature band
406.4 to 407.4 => 0.07 mag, 36.2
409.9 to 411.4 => -0.05 mag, 42.5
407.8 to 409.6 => -0.15 mag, 45.2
